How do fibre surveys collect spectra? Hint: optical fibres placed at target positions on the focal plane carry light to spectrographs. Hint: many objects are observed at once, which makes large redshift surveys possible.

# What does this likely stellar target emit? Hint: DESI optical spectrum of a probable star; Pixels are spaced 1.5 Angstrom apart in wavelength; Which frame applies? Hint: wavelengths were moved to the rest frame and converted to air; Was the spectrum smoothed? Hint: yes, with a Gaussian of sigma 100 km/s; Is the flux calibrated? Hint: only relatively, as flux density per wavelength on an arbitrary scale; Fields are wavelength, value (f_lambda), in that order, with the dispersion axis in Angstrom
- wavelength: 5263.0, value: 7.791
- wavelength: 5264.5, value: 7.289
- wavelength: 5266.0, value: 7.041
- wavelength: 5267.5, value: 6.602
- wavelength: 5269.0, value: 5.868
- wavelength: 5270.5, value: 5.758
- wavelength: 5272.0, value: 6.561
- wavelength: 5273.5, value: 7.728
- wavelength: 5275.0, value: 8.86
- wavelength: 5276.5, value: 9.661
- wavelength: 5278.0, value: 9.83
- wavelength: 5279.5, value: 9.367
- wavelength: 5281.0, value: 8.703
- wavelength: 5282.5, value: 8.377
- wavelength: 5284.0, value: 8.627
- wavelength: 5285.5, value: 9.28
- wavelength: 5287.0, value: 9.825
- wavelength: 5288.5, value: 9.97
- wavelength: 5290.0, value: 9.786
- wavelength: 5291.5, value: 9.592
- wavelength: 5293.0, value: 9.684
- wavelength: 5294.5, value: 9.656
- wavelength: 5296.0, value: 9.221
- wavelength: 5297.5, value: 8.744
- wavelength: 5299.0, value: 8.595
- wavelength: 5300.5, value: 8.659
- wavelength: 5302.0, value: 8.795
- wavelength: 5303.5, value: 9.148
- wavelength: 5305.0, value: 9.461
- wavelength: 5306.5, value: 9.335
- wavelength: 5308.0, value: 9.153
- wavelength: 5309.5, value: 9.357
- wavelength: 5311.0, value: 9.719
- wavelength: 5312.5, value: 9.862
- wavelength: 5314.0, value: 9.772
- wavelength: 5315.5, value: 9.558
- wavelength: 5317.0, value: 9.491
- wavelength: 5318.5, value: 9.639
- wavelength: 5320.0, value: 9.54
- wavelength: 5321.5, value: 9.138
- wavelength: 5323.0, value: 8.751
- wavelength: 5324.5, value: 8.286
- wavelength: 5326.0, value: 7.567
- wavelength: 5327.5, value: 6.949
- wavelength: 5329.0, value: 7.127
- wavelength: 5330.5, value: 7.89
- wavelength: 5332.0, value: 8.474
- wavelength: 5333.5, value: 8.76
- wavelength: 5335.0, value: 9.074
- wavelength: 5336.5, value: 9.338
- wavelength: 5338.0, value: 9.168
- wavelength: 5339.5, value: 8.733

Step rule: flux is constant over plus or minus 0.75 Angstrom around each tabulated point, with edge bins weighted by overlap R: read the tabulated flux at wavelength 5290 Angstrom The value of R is 9.786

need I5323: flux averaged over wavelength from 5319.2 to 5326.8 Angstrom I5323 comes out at 8.65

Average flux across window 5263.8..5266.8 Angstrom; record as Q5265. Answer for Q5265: 7.15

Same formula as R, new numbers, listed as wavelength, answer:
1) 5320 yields 9.54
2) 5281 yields 8.703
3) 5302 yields 8.795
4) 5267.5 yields 6.602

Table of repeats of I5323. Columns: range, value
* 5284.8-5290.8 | 9.72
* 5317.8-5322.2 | 9.44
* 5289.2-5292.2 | 9.7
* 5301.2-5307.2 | 9.18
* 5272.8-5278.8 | 9.03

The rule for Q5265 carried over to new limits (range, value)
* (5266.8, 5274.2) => 6.49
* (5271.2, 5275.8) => 7.72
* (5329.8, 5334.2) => 8.38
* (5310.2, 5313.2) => 9.78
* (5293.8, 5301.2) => 8.97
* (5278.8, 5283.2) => 8.81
